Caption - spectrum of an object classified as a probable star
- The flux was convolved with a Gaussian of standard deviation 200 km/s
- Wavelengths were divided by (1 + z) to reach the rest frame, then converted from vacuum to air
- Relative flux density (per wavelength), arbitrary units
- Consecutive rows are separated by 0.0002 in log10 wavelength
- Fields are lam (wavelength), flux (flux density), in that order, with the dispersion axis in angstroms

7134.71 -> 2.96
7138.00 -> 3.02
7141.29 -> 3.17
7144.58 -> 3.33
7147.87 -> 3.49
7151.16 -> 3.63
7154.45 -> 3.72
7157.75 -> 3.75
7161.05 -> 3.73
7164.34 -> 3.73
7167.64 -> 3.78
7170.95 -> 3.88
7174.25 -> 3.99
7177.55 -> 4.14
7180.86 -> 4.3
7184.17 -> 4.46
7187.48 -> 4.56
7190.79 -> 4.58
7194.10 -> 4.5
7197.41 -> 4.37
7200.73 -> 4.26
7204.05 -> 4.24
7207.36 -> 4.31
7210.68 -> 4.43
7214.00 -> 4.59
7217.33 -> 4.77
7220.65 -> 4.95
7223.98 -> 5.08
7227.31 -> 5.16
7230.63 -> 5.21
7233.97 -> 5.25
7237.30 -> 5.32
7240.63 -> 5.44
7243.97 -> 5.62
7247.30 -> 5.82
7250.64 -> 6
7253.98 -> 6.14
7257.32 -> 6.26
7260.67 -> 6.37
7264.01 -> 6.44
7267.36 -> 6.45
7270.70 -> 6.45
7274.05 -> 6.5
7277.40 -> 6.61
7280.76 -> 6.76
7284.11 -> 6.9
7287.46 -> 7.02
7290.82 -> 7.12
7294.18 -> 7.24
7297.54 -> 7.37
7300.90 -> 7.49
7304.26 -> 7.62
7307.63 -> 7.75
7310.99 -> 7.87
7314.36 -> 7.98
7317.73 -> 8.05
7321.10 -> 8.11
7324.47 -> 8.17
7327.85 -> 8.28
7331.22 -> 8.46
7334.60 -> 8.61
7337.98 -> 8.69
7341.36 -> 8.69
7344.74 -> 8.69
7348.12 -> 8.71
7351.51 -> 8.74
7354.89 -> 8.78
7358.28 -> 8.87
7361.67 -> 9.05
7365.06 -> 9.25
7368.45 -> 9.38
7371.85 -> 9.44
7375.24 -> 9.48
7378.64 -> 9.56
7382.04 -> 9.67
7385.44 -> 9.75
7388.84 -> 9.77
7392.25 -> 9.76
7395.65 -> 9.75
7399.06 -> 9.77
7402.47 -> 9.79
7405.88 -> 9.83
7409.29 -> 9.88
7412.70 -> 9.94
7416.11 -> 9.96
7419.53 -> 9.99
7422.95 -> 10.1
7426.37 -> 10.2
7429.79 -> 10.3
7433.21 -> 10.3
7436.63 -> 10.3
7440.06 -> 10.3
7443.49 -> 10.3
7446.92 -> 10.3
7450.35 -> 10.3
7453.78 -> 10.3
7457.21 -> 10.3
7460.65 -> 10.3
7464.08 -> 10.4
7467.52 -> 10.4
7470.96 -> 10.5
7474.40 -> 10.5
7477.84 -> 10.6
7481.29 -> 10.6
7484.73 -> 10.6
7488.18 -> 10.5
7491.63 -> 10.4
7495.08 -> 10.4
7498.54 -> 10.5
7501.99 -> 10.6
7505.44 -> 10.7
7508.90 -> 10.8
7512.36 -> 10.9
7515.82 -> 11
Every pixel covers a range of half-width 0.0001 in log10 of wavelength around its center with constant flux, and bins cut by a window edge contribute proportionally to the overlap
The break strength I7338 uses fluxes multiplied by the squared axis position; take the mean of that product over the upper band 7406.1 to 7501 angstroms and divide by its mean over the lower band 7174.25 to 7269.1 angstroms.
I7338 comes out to 2.15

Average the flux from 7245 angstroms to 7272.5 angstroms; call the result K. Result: 6.23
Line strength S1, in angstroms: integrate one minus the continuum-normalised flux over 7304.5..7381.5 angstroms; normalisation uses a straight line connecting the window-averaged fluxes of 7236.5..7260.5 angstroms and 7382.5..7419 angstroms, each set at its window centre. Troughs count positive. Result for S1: -3.2 angstroms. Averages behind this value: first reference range 5.85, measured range 8.66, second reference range 9.82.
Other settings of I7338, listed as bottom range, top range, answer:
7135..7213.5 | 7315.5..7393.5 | 2.37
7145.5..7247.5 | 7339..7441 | 2.27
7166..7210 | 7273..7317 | 1.76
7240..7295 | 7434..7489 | 1.71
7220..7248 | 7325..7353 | 1.66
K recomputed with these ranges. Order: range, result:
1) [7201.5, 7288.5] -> 5.67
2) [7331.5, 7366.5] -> 8.79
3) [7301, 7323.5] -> 7.88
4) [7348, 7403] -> 9.39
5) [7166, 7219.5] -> 4.33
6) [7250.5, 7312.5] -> 6.88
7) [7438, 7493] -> 10.4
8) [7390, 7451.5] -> 10.1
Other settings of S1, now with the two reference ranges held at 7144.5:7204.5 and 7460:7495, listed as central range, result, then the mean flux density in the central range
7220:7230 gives 0.0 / 5.09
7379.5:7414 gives -4.0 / 9.78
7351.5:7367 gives -1.9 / 8.97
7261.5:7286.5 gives -1.8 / 6.59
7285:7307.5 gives -2.4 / 7.33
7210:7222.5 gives 0.5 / 4.71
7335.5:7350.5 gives -2.1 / 8.69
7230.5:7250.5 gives -0.2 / 5.5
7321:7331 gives -1.3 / 8.24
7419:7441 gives -1.7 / 10.2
